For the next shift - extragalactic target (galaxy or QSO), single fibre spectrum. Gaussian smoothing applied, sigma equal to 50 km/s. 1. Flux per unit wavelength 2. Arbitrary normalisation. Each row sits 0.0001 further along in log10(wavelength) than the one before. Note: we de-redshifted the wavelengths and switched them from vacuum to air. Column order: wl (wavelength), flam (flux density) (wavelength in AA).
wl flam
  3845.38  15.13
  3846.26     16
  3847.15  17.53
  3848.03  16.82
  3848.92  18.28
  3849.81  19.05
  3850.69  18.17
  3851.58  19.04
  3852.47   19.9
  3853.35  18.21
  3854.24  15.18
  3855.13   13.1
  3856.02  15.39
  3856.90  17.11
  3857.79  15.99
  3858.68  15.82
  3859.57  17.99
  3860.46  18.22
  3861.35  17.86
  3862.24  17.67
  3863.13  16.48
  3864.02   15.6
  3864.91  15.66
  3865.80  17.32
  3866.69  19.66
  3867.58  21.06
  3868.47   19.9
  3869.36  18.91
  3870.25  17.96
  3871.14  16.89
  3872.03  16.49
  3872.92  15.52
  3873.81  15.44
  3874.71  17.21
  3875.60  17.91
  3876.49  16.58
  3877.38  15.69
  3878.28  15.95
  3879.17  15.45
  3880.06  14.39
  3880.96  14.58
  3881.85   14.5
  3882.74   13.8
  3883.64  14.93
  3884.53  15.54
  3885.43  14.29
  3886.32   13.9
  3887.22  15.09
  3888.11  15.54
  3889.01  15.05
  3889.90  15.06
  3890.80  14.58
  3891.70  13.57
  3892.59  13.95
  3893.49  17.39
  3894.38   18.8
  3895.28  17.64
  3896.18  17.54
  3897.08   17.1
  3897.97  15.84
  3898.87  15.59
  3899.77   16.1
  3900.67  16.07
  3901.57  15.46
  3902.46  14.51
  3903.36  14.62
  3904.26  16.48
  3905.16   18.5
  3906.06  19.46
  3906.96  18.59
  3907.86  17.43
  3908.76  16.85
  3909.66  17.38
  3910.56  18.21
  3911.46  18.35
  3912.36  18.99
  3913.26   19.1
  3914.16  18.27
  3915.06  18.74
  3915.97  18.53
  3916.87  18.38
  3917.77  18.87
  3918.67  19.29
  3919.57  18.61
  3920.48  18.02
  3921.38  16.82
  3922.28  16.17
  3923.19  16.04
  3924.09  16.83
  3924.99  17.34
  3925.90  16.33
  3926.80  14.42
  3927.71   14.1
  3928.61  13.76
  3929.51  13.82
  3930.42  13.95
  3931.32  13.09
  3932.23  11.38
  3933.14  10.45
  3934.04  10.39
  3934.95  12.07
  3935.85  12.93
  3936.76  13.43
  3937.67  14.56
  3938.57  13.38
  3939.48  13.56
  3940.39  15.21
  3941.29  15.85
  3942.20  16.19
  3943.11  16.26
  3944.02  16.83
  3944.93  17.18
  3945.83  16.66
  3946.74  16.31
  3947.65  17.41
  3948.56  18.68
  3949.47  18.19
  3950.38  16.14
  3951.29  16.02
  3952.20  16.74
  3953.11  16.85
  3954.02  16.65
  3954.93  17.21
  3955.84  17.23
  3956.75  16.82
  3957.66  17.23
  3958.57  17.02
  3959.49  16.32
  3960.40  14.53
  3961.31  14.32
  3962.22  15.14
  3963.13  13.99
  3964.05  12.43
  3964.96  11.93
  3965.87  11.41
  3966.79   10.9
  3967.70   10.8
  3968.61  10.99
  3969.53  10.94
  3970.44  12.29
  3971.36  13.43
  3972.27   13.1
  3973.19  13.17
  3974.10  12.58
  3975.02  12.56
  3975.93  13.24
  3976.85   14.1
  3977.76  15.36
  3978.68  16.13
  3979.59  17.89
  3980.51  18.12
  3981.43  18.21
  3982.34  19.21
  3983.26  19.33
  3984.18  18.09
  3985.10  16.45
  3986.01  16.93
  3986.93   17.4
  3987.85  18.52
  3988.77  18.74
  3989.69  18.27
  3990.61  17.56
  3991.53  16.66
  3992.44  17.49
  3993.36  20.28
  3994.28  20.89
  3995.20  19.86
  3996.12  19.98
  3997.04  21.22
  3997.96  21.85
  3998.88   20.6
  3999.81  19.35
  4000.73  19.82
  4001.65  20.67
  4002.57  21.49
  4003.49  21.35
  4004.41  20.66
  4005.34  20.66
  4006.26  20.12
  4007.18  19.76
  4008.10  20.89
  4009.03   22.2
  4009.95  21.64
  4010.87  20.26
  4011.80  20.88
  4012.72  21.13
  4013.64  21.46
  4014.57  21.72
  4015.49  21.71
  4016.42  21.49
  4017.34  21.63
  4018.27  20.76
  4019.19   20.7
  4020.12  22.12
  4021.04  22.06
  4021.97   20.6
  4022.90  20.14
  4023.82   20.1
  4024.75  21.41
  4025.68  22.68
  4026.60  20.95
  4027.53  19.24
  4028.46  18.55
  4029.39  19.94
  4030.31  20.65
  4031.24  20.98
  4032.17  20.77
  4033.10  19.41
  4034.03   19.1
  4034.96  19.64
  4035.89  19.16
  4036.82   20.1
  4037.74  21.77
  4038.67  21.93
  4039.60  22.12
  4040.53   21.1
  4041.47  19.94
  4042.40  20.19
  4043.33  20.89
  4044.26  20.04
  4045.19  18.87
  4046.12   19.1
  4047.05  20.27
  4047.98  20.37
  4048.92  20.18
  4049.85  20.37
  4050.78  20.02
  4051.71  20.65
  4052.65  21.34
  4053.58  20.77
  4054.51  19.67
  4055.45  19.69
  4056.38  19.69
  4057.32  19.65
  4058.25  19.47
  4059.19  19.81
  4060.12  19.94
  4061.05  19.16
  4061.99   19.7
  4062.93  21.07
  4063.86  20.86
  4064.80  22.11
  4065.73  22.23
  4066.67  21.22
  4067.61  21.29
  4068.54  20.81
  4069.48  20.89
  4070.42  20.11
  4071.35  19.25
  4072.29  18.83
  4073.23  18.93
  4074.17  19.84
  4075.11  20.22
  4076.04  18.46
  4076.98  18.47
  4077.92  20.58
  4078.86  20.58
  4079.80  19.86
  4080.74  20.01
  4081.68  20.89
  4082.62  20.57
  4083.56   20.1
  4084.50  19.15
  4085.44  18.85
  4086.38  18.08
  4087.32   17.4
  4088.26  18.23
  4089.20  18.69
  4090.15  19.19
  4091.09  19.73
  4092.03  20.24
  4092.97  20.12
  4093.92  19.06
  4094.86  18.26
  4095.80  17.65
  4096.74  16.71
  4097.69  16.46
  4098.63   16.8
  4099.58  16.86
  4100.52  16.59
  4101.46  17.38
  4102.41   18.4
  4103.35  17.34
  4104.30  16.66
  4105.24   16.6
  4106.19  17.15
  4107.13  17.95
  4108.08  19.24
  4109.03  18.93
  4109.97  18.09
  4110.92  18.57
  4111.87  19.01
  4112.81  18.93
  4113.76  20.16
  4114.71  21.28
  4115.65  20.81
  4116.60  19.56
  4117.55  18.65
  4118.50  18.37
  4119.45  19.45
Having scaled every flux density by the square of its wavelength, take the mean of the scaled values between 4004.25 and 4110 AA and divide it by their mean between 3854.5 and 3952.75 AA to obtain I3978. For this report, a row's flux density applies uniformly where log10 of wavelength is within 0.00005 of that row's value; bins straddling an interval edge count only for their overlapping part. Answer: 1.32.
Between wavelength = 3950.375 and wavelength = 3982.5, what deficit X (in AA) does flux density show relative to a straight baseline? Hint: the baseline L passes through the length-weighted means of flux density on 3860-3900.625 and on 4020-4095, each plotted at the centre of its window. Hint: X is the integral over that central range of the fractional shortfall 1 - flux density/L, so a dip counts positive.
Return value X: 6.1 AA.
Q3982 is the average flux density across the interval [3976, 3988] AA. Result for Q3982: 17.2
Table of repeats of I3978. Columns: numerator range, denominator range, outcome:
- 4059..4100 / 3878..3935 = 1.33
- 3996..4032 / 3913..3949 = 1.39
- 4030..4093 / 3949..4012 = 1.22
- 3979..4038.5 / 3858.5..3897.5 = 1.31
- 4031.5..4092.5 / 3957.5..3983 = 1.48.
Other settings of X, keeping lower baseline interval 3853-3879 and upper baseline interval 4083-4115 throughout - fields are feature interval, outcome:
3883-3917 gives 1.2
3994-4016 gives -3.8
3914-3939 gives 2.9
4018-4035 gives -2.5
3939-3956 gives 0.9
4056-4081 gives -2.7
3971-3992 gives 1.6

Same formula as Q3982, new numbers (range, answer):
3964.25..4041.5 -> 18.7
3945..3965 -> 16.2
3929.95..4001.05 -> 15.8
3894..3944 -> 16.1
